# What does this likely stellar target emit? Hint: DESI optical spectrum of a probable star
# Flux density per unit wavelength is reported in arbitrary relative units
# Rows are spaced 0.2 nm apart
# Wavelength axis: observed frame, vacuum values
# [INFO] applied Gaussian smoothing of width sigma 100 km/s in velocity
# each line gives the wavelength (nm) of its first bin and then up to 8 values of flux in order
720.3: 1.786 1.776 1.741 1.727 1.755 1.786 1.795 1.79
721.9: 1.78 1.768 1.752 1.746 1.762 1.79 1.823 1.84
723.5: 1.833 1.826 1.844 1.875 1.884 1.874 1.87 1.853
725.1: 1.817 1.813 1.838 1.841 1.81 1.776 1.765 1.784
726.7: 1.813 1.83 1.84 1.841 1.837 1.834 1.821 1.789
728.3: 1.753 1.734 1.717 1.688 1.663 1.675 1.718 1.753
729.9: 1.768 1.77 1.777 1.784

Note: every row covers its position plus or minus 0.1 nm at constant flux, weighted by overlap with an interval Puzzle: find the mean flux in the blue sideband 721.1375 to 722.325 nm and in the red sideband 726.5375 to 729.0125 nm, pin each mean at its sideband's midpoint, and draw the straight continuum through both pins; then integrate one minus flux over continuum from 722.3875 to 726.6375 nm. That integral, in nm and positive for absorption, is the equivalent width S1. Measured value -0.089 nm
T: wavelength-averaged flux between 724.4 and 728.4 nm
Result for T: 1.82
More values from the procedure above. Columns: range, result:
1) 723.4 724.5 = 1.85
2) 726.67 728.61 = 1.81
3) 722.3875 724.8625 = 1.83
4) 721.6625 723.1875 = 1.78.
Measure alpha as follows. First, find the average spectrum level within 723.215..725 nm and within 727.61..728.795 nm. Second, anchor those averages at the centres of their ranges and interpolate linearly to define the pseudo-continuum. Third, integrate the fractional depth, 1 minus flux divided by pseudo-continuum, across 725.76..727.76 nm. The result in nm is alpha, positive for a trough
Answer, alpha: -0.01 nm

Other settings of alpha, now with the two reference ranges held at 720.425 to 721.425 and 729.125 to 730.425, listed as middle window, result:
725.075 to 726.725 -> -0.05 nm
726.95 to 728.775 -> -0.06 nm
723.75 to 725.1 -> -0.09 nm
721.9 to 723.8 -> -0.04 nm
